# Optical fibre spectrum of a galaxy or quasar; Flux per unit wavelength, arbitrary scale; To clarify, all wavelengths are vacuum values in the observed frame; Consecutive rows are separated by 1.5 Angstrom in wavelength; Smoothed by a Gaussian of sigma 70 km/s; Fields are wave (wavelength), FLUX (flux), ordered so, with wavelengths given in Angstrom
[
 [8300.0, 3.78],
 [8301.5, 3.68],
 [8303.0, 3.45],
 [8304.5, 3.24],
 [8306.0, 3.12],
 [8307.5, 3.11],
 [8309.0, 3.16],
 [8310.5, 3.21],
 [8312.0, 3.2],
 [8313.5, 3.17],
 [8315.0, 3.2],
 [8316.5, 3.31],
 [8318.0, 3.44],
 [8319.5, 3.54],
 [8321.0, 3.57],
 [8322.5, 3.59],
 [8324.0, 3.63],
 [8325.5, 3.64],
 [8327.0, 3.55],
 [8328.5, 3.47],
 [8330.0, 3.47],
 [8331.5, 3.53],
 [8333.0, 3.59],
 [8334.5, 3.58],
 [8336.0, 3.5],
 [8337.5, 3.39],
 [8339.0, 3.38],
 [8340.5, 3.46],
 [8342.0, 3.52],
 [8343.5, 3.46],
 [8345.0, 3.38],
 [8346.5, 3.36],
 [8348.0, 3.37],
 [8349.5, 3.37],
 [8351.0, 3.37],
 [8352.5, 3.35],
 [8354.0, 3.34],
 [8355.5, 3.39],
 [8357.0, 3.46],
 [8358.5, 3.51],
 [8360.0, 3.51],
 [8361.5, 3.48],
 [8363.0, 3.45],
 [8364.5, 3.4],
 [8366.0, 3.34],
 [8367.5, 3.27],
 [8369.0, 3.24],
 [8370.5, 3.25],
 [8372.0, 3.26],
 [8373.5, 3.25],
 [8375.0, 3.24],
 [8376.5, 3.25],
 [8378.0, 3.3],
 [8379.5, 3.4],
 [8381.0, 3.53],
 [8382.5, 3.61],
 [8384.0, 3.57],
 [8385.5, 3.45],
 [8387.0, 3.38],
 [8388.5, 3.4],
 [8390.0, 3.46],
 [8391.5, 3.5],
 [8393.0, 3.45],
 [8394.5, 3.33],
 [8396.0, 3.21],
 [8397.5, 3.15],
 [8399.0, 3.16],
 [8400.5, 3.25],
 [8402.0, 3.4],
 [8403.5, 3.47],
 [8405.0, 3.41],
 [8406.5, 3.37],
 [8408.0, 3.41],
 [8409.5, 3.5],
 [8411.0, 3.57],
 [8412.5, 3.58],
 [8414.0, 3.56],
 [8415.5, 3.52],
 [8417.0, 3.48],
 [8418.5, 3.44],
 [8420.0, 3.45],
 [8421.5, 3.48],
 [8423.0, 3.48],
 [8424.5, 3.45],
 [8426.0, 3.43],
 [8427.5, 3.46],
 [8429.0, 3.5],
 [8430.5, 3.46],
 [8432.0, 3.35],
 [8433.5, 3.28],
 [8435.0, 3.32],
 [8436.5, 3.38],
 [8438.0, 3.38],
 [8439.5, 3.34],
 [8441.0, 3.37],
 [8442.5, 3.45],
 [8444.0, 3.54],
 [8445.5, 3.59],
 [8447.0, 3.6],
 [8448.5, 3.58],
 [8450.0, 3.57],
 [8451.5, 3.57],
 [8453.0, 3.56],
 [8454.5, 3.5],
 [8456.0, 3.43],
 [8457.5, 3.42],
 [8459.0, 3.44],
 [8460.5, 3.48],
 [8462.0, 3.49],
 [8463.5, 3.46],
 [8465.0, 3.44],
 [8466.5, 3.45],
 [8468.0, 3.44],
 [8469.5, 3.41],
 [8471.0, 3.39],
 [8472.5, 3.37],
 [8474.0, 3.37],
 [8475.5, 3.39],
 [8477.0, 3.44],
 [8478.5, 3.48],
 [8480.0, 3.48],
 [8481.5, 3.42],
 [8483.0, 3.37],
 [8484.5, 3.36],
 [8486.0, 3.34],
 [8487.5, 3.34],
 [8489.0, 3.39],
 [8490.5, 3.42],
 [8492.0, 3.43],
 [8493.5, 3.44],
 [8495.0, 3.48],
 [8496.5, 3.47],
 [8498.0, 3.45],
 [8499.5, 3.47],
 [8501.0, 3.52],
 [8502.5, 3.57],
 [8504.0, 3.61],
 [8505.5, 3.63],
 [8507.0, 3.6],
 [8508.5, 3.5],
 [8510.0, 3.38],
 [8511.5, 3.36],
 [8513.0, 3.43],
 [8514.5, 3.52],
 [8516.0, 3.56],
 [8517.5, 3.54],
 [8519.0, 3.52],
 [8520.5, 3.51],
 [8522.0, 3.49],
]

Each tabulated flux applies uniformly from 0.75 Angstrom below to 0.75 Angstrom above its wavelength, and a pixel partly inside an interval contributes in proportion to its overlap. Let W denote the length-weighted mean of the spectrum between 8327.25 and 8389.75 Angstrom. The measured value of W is 3.41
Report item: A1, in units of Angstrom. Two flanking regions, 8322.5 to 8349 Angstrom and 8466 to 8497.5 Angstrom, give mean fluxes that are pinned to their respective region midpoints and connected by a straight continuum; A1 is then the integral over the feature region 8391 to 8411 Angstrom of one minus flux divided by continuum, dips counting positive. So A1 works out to 0.5 Angstrom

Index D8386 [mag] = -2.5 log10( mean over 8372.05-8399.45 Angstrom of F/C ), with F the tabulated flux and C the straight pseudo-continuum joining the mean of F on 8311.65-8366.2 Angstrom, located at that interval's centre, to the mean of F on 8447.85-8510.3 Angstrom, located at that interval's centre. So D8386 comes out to 0.03 mag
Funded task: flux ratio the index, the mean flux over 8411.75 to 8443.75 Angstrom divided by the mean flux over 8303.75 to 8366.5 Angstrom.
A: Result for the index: 1.01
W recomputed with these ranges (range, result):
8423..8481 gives 3.45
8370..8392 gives 3.39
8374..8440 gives 3.41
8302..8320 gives 3.26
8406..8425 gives 3.49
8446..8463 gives 3.51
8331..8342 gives 3.49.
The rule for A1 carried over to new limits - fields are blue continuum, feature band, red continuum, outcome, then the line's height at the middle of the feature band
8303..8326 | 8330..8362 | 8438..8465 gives -0.64 Angstrom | 3.38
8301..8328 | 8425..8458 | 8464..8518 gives -0.27 Angstrom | 3.43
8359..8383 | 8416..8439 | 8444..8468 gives 0.22 Angstrom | 3.46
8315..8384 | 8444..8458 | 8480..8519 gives -0.34 Angstrom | 3.45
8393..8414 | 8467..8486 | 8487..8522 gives 0.27 Angstrom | 3.46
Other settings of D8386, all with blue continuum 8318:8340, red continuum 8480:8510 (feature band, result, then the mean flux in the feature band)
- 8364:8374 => 0.07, 3.29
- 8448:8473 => 0.00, 3.47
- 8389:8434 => 0.02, 3.42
